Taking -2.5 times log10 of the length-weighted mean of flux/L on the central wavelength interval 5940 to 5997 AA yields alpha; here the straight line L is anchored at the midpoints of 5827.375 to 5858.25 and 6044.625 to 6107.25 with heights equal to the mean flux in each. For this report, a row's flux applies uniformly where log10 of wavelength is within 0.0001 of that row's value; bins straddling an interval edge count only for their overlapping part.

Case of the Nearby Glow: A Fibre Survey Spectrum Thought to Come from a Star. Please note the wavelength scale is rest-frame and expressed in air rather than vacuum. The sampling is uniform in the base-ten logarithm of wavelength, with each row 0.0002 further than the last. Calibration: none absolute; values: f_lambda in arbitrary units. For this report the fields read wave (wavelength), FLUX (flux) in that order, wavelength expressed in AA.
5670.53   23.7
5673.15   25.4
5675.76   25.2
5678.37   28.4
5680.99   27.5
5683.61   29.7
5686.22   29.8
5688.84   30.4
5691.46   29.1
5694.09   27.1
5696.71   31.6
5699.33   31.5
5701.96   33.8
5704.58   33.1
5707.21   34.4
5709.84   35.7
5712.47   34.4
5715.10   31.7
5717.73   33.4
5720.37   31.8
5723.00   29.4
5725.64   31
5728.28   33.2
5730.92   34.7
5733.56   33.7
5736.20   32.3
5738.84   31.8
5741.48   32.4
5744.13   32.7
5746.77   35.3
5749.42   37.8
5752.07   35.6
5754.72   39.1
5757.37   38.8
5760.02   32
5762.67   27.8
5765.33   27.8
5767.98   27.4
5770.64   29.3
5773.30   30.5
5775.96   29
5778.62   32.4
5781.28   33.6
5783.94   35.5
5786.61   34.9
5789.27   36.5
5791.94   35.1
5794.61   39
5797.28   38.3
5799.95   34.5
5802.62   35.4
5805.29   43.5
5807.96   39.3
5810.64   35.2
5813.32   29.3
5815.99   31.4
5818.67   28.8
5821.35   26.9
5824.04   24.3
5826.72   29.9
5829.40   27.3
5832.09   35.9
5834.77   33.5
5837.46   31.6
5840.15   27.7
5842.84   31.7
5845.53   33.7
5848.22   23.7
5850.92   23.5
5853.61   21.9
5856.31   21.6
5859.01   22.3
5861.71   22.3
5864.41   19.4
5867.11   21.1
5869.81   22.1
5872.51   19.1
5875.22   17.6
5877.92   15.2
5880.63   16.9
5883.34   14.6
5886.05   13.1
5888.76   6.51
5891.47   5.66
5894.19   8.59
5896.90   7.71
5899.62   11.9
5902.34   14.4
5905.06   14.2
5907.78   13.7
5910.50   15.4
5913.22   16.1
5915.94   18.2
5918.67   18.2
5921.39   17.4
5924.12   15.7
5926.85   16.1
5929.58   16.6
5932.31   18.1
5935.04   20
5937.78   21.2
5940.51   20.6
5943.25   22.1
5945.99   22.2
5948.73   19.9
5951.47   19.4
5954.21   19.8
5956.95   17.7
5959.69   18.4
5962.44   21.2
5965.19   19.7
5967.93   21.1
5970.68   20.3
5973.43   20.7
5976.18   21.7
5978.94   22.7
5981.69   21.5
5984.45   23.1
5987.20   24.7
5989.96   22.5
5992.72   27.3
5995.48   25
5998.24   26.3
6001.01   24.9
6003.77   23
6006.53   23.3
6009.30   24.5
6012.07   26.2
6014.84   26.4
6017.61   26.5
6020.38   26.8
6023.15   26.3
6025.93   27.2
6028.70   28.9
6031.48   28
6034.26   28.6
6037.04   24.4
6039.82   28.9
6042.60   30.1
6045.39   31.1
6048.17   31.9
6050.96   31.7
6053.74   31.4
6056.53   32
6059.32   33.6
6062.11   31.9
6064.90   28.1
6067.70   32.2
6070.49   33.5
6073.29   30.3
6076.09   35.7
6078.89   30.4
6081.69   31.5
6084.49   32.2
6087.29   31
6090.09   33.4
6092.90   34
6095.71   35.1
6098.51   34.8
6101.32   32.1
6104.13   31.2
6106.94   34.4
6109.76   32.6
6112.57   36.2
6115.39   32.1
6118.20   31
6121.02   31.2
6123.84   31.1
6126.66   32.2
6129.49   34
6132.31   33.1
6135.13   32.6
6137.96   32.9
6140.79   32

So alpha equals 0.38 mag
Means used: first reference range 28.3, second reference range 32.3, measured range 21.5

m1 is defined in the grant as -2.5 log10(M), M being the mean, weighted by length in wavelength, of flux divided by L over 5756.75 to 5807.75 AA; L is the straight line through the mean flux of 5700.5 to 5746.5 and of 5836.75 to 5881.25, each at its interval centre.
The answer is -0.19 mag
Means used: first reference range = 33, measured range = 33.8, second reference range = 23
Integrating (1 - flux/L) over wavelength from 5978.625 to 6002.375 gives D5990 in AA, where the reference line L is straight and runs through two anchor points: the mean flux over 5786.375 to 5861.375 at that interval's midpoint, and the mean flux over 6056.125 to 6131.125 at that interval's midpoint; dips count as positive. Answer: 5.7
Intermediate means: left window 31.1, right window 32.5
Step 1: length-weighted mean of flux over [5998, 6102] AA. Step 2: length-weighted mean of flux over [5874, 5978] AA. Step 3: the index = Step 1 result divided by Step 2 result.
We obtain 1.77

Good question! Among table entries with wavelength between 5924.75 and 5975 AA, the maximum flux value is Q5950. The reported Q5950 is 22.2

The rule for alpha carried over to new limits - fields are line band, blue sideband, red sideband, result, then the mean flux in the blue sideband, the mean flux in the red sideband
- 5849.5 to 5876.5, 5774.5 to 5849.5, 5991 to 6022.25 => 0.41 mag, 32.8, 25.5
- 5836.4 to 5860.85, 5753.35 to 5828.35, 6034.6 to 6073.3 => 0.23 mag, 33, 30.8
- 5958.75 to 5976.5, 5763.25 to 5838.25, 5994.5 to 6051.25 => 0.36 mag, 32.7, 27.1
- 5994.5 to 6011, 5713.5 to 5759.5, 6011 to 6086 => 0.24 mag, 33.8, 29.9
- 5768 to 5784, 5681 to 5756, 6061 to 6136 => 0.05 mag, 32.6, 32.5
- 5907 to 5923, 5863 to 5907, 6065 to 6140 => 0.01 mag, 14.3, 32.6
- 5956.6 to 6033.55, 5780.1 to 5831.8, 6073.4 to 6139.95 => 0.35 mag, 33.7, 32.8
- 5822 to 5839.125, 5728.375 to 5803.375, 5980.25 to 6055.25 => 0.06 mag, 33.7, 26.7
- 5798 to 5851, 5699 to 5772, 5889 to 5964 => -0.24 mag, 32.9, 16.6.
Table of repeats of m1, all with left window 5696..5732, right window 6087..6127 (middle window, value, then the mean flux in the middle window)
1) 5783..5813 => -0.12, 36.8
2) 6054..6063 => 0.02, 32.4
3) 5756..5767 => 0.05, 31.5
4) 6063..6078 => 0.03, 31.9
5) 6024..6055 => 0.13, 29.2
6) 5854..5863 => 0.43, 22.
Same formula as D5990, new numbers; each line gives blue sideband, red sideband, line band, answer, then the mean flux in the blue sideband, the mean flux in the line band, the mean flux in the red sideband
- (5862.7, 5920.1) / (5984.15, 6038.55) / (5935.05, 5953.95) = -1.1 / 14.8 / 20.8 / 25.8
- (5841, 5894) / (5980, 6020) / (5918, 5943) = 4.0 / 19.4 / 18.4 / 24.7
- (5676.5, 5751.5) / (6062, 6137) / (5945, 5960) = 5.9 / 32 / 19.6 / 32.5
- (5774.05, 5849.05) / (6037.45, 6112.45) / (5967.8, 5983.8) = 5.4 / 32.8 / 21.4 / 32.1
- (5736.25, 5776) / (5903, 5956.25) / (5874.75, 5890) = 5.7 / 32.6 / 13.8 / 18.1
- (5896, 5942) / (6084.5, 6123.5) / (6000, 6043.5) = -1.6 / 16.3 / 26.5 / 32.9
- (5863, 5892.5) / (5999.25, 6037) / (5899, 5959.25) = 5.6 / 15.7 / 17.8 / 26.1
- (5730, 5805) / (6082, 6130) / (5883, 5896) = 9.4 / 33.8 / 9.24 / 32.8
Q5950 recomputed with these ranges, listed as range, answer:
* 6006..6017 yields 26.4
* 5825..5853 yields 35.9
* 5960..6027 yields 27.3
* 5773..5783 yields 33.6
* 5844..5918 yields 33.7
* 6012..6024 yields 26.8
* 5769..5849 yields 43.5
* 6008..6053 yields 31.9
